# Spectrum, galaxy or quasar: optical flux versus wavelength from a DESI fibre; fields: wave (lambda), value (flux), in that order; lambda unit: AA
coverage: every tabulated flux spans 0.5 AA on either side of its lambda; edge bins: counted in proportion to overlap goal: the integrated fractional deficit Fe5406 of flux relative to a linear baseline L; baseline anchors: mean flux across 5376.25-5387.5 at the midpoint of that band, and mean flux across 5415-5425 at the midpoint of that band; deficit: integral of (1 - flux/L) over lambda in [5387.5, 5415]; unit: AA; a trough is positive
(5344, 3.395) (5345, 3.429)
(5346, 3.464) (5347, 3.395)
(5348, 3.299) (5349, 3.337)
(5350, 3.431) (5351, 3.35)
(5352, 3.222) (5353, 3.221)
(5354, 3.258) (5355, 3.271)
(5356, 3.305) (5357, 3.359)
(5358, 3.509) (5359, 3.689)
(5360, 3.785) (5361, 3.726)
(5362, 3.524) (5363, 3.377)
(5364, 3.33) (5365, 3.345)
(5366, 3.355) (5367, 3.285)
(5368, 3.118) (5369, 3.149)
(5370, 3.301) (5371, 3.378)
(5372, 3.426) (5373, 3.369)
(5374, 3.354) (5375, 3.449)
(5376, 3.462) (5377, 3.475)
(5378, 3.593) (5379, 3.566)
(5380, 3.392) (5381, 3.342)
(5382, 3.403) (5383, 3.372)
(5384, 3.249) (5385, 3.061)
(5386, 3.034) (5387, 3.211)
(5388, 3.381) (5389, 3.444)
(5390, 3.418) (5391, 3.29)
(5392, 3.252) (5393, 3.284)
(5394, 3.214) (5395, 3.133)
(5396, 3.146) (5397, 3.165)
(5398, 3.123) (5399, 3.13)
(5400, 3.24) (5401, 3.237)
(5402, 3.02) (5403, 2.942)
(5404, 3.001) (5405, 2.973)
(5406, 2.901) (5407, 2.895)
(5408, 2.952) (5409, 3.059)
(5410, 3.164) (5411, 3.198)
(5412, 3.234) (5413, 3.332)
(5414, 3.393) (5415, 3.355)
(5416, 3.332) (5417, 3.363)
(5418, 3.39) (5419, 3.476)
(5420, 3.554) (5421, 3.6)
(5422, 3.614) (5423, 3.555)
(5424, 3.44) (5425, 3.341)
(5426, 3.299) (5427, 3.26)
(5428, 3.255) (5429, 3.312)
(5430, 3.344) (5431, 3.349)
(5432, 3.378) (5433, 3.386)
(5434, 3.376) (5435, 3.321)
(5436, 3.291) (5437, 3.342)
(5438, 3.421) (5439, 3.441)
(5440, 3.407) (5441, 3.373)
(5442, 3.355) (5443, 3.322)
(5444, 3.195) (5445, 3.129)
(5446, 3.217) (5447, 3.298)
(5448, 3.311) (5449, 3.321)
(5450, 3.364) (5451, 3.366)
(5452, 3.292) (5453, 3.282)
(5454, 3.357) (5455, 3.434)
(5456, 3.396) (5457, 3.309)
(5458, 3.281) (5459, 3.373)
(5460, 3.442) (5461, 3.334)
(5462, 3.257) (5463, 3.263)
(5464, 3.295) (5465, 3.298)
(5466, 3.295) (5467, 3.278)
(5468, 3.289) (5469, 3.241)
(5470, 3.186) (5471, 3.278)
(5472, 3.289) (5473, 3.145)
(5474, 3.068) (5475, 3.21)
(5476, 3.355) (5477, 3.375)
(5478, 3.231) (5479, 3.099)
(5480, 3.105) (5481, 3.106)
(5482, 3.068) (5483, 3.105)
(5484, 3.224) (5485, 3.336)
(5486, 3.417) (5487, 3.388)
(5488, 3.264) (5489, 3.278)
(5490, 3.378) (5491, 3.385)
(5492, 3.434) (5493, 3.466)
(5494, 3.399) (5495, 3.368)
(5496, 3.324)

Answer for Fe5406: 1.9 AA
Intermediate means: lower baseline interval 3.34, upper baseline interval 3.47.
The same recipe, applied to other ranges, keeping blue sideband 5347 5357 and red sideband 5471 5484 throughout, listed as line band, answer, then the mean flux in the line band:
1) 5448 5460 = -0.5 AA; 3.35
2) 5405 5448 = -1.0 AA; 3.31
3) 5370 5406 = 0.1 AA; 3.27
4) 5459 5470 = -0.3 AA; 3.3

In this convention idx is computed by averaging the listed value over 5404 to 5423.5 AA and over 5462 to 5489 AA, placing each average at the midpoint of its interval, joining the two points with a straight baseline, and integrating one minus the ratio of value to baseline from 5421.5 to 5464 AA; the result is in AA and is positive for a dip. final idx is -1.1 AA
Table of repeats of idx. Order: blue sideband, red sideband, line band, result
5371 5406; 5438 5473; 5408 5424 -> -0.4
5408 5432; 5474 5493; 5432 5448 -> 0.0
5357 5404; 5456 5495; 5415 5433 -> -0.5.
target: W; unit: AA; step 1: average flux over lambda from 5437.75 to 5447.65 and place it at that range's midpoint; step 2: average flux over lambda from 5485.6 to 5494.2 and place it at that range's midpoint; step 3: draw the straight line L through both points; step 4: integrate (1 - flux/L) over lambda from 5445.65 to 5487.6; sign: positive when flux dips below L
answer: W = 0.9 AA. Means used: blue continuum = 3.31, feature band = 3.28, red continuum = 3.38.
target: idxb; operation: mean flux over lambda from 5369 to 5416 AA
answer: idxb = 3.25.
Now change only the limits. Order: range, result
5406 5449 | 3.32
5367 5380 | 3.38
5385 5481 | 3.27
